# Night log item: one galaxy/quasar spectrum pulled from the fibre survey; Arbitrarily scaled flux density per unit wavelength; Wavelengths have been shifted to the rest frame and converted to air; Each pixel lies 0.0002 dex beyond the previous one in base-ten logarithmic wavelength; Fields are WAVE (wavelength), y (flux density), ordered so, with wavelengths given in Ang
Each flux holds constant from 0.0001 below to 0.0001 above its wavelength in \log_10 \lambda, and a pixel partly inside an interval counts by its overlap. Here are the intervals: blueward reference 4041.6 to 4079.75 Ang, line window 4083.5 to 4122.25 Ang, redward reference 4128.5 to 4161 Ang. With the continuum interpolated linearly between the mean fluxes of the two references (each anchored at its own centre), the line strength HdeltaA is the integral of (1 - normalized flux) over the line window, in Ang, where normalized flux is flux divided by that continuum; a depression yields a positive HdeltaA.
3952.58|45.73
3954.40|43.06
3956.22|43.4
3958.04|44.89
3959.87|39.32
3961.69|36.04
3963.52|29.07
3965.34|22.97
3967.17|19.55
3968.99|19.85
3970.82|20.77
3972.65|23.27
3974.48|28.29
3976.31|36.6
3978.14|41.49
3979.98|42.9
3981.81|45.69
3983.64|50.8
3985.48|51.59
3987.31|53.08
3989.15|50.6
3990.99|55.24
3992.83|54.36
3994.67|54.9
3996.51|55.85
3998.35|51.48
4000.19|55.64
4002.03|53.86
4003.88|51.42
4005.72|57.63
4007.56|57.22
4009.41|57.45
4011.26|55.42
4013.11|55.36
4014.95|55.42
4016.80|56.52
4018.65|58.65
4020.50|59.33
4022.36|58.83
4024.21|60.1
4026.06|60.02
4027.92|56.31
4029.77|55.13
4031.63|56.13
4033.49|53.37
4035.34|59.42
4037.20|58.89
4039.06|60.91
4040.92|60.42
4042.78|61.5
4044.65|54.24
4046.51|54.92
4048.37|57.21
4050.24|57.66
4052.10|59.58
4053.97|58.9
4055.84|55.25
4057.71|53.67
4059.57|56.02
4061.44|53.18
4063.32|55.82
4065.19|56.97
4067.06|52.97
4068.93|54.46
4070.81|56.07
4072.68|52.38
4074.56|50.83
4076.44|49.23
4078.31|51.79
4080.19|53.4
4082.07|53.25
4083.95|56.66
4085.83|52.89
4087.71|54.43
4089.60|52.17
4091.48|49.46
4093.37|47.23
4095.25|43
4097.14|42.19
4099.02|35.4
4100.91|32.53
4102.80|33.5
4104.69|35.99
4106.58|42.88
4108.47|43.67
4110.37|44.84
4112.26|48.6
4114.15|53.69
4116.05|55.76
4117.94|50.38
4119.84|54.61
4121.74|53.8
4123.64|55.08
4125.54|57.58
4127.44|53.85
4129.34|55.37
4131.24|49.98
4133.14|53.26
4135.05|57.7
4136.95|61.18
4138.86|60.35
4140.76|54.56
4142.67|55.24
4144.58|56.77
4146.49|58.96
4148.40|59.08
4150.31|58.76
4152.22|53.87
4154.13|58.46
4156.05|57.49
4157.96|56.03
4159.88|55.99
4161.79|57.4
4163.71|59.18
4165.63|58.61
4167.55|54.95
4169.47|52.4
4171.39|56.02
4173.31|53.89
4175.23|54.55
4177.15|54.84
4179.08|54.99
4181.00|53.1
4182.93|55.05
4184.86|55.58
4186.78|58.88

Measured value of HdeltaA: 6.4 Ang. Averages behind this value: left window 55.1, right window 56.7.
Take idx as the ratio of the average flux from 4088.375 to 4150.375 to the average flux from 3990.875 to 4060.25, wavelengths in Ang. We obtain 0.9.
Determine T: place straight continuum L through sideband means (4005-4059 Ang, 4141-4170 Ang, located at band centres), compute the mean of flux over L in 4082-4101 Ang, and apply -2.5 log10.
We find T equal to 0.20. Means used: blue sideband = 57.4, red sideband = 56.9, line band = 47.6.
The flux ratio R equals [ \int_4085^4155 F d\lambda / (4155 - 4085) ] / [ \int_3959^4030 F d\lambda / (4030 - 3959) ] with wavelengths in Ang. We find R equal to 1.08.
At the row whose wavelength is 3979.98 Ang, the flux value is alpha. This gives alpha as 42.9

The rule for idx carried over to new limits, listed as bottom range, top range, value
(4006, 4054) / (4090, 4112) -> 0.72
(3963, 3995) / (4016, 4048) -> 1.49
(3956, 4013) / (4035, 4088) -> 1.26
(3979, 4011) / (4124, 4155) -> 1.07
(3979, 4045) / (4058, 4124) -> 0.89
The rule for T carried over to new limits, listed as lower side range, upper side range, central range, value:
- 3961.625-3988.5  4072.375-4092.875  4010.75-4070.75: -0.25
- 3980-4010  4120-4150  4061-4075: 0.01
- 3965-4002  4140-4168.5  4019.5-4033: -0.25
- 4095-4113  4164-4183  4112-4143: -0.21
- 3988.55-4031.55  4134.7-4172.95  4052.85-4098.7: 0.08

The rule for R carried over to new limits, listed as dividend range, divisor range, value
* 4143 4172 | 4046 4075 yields 1.03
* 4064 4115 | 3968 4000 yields 1.11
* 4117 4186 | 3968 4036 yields 1.10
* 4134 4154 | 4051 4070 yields 1.04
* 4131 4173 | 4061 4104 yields 1.15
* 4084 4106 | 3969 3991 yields 1.09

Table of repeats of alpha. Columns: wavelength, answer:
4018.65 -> 58.65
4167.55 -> 54.95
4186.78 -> 58.88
